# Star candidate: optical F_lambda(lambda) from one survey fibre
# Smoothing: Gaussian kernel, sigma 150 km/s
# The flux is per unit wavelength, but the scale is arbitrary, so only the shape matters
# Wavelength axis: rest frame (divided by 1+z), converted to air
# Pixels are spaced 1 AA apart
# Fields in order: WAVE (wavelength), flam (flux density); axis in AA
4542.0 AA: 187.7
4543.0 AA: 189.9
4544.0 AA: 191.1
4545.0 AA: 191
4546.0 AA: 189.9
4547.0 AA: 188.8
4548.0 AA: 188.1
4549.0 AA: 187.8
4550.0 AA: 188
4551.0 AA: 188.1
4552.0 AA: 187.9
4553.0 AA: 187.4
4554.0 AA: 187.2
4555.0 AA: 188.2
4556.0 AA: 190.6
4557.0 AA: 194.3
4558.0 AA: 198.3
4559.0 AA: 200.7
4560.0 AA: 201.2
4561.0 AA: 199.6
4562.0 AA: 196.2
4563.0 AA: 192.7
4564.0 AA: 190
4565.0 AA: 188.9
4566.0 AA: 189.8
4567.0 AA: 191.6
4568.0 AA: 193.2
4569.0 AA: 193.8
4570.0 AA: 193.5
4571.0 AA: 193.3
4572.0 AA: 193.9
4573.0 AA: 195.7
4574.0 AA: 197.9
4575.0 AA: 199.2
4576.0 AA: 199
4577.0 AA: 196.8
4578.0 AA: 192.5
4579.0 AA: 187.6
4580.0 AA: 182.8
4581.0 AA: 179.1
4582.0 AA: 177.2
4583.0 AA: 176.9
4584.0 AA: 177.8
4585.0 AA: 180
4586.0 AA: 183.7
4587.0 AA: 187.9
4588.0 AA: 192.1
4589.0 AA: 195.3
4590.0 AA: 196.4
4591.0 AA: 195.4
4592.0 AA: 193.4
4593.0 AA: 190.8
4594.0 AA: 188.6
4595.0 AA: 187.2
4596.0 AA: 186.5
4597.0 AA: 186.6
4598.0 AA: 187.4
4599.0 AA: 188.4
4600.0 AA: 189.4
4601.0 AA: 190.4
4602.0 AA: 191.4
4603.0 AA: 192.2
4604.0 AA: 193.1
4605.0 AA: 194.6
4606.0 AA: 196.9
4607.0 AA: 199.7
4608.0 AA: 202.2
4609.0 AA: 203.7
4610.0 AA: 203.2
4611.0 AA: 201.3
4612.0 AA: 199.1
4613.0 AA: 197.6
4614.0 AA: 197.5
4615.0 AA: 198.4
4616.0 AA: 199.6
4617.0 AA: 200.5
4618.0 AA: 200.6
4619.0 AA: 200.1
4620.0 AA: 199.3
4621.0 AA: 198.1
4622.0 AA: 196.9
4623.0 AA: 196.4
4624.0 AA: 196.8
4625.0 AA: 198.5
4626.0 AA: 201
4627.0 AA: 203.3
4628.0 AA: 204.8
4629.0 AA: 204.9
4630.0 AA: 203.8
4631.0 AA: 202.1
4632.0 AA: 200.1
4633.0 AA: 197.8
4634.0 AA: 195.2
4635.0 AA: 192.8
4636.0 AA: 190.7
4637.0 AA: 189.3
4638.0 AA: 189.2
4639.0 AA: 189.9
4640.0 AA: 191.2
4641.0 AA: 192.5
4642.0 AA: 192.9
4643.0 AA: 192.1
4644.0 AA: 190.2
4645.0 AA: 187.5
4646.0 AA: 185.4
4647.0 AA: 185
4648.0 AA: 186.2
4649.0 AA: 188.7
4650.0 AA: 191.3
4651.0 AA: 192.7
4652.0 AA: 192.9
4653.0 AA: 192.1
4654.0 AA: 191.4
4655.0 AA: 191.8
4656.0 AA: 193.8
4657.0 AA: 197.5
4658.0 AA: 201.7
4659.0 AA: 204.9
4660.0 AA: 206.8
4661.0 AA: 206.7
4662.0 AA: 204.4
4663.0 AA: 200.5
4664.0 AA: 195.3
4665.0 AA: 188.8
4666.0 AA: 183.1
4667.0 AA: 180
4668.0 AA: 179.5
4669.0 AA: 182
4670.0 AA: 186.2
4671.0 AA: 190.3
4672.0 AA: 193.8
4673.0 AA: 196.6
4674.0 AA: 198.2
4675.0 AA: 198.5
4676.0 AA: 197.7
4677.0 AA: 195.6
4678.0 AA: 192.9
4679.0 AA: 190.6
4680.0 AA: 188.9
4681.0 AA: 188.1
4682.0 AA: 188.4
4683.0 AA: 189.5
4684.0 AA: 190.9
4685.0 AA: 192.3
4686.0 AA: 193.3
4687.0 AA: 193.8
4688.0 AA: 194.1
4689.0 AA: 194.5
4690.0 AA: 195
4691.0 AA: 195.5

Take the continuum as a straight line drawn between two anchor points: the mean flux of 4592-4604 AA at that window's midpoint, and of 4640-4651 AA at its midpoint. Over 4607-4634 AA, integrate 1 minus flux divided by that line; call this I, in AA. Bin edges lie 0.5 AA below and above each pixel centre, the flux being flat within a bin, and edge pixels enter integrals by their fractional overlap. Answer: -1.5 AA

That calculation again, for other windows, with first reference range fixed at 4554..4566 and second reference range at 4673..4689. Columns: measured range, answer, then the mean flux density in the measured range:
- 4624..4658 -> -0.1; 194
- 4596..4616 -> -0.2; 195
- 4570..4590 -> 0.5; 189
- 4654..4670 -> -0.1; 194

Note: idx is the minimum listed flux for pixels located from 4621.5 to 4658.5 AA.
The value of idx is 185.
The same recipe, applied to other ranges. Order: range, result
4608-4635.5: 192.8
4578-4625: 176.9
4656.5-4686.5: 179.5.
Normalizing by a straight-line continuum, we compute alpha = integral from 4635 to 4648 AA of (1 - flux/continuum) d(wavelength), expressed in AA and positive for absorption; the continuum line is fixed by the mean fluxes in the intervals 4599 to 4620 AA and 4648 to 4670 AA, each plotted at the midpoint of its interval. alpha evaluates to 0.3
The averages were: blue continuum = 197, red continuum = 193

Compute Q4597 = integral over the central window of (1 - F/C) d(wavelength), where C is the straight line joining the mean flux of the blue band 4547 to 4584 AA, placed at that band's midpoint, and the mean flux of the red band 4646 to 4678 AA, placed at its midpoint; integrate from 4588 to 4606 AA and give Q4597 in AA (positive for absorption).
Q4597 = 0.06 AA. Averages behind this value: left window 191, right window 193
